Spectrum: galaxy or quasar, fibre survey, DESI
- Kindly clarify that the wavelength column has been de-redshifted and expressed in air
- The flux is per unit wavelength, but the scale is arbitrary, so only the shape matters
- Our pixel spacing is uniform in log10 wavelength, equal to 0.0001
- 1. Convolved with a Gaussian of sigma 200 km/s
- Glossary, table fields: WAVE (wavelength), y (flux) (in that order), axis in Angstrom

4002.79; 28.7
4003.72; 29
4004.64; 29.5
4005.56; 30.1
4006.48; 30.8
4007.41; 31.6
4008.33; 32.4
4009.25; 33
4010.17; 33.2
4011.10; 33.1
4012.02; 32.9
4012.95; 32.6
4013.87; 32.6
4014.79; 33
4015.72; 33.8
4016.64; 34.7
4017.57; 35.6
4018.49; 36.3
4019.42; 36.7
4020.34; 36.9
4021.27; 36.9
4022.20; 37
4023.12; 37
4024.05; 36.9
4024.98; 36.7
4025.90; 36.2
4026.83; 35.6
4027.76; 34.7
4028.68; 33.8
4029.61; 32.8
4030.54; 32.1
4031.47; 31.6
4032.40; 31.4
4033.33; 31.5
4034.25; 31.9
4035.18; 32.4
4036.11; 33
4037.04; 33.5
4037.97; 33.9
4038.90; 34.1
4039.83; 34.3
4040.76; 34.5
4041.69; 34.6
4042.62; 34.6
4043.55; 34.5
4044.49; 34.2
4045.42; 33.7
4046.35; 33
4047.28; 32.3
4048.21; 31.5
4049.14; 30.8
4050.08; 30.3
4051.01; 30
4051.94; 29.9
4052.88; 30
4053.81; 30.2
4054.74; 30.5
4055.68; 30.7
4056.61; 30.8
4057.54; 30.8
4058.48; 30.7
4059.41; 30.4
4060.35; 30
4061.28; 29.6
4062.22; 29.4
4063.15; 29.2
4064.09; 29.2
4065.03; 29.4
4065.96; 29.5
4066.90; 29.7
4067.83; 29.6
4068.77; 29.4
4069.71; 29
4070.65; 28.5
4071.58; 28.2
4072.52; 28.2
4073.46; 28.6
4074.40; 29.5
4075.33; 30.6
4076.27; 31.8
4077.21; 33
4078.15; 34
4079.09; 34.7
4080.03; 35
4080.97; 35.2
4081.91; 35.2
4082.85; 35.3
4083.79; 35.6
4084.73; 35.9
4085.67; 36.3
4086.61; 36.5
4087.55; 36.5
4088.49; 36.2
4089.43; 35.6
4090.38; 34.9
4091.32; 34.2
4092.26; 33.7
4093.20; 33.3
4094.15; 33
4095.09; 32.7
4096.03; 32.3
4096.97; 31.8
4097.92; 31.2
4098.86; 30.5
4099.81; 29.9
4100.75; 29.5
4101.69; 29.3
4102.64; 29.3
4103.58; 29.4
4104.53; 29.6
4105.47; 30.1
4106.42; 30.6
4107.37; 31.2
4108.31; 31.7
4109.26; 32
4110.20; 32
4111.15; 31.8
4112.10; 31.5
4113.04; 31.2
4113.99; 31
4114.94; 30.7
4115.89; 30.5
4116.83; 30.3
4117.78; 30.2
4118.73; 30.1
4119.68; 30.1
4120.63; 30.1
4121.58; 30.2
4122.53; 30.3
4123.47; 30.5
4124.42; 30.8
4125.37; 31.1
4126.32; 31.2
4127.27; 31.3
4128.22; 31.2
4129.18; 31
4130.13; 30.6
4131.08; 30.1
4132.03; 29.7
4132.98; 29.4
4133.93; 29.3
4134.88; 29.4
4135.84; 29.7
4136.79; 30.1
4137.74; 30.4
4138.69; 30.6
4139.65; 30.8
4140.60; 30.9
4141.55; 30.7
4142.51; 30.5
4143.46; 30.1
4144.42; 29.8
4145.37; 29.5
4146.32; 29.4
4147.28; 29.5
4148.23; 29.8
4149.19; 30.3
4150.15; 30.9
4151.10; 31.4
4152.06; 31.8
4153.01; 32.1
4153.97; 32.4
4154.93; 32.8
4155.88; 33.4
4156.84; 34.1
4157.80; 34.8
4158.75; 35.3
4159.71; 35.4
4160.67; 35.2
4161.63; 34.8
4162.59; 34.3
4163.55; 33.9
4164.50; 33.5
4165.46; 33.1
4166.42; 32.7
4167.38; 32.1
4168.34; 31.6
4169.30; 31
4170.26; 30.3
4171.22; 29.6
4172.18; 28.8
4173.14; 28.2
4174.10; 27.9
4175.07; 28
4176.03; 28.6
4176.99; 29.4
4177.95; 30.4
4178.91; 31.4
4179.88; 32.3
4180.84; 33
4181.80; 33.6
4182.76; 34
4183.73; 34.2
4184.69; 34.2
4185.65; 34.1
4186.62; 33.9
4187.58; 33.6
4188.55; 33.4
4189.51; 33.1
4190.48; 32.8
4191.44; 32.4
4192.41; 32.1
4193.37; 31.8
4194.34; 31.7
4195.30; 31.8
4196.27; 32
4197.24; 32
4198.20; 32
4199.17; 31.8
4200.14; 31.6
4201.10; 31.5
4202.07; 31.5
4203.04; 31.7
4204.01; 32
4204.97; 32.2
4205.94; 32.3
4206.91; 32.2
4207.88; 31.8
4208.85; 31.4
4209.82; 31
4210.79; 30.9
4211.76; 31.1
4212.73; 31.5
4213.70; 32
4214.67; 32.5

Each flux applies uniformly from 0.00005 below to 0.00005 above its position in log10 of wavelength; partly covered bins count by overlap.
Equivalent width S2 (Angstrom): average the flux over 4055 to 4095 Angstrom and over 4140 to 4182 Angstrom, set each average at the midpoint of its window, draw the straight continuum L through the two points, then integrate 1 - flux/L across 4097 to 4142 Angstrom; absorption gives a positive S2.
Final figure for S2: 1.8 Angstrom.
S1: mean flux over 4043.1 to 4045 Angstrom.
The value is 34.2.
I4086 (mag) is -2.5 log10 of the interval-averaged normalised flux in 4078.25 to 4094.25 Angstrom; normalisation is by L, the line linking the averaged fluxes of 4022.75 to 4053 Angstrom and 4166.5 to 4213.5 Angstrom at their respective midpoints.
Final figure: -0.08 mag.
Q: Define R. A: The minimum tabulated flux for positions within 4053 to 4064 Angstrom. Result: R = 29.2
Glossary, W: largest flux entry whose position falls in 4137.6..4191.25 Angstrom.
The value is 35.4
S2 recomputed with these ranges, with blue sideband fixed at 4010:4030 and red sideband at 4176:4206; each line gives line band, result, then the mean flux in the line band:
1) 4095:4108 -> 1.2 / 30.5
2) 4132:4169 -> 1.4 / 31.7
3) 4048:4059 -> 1.3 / 30.5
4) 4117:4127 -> 0.9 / 30.5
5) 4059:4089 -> 2.0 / 31.9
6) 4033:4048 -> 0.5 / 33.5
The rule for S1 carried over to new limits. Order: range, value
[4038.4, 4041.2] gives 34.3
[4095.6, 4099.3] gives 31.5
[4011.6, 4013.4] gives 32.6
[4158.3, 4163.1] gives 34.9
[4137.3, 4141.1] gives 30.7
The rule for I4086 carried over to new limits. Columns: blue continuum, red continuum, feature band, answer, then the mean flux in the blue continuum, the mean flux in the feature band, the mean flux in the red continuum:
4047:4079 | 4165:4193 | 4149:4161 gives -0.06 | 30.2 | 33.1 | 31.7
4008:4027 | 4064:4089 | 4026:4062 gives 0.05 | 34.9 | 32.2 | 32.3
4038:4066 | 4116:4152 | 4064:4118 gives -0.03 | 31.5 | 31.8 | 30.3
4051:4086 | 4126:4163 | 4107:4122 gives 0.01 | 31.1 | 30.9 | 31.4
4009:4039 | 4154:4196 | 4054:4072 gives 0.14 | 34.2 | 29.7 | 32.4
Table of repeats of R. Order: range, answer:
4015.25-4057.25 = 29.9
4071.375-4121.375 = 28.2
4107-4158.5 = 29.3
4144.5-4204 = 27.9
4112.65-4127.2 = 30.1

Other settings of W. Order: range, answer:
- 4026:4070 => 35.6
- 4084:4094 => 36.5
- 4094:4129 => 33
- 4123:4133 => 31.3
